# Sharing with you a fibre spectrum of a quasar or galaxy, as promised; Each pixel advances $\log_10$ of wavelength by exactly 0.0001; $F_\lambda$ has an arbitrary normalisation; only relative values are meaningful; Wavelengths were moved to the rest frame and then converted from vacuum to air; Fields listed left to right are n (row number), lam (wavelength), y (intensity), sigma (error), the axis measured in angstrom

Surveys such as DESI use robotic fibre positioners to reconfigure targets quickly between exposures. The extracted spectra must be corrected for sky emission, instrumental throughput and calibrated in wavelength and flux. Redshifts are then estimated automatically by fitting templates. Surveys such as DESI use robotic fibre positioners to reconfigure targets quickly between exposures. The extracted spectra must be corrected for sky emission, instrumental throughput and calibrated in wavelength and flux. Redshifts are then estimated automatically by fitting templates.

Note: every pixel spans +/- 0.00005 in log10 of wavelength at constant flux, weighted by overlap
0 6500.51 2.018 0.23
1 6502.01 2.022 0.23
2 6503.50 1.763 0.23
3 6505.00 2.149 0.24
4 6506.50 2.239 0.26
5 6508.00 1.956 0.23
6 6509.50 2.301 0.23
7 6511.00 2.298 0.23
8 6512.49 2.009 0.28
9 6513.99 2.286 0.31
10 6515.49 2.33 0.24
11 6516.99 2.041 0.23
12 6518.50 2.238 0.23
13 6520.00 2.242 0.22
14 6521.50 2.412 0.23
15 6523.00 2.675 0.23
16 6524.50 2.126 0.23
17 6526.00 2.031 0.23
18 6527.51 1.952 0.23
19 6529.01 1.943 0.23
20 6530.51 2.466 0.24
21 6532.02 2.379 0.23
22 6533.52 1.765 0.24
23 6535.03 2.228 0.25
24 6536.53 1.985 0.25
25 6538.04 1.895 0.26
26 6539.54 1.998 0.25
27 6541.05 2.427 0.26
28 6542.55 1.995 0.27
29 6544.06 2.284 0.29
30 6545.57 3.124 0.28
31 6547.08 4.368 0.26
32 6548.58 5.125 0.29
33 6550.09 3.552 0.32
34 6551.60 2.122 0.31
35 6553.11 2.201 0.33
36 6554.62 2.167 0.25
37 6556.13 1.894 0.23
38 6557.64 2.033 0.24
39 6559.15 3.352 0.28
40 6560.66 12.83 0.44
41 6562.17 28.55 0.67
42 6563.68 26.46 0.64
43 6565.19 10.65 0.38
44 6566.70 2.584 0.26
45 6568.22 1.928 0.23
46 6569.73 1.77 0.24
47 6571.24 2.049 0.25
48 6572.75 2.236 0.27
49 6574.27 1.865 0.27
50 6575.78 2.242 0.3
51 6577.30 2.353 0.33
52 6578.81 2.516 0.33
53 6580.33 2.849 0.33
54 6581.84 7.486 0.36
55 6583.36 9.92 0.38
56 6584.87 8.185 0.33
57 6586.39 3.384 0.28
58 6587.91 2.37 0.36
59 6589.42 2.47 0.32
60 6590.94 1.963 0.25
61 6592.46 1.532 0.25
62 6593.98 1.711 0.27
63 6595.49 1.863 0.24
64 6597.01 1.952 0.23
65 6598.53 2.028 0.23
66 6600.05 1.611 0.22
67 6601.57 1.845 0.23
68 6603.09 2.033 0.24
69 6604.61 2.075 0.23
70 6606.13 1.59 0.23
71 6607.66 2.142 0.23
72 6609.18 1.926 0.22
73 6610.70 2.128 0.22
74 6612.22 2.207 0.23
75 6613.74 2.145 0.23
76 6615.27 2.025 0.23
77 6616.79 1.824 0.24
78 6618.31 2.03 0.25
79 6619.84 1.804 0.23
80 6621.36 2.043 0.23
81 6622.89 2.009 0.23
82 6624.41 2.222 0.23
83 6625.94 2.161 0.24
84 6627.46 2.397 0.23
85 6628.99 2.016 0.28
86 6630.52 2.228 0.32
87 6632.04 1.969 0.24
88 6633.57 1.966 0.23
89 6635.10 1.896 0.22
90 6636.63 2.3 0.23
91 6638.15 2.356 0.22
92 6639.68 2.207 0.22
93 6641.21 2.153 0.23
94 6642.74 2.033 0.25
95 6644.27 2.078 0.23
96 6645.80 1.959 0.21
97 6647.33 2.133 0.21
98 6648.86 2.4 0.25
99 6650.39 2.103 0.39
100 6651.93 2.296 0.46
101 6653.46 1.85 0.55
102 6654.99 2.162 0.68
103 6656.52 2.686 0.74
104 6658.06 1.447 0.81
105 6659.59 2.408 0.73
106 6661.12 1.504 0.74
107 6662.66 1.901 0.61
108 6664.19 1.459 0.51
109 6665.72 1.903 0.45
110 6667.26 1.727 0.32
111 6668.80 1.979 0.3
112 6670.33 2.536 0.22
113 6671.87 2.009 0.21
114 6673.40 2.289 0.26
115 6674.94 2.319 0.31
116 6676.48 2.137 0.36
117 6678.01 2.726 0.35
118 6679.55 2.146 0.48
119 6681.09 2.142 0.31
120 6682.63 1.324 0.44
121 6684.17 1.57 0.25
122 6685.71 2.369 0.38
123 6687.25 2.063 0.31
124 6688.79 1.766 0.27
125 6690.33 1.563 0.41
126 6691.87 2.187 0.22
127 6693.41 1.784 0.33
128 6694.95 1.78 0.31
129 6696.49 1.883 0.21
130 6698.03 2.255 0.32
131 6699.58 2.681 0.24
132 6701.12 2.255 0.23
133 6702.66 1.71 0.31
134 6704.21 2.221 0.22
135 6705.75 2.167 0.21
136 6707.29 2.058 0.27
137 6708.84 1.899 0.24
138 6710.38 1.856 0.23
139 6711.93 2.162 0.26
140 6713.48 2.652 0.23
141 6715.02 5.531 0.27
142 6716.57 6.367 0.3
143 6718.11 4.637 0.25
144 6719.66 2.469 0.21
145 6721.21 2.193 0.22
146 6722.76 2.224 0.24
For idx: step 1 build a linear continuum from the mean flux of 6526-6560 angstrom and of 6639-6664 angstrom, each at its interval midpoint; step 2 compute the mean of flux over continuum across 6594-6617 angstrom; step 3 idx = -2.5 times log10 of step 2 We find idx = 0.16 mag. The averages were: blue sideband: 2.53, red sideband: 2.07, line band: 1.96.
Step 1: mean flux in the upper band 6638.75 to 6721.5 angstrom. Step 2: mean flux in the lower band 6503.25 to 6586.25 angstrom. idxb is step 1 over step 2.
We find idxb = 0.6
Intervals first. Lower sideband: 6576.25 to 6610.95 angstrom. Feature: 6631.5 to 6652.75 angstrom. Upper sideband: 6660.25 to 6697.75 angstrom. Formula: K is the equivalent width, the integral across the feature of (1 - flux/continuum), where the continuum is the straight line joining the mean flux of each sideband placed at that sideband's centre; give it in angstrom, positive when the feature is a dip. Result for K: 2.3 angstrom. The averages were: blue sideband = 2.96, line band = 2.13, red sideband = 1.97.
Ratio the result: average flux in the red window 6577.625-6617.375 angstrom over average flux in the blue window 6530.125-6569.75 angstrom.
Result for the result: 0.6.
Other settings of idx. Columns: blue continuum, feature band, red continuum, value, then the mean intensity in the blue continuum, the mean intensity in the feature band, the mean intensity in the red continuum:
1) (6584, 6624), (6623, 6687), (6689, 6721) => 0.169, 2.29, 2.08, 2.58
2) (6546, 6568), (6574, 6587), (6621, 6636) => 0.202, 7.5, 4.65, 2.09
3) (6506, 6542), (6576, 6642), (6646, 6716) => -0.181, 2.17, 2.55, 2.14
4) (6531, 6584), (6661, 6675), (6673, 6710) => 0.266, 4.76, 1.97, 2.05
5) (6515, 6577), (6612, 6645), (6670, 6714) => 0.366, 4.06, 2.09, 2.08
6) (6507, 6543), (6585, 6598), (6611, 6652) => -0.149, 2.17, 2.44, 2.11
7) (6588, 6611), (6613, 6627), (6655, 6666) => -0.059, 1.93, 2.04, 1.92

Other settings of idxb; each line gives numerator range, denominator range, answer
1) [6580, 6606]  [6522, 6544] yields 1.50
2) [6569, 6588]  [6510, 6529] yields 1.74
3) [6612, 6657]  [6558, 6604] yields 0.41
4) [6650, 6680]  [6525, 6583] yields 0.47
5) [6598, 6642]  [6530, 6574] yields 0.42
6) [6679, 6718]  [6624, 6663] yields 1.13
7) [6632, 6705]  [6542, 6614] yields 0.49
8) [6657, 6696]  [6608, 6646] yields 0.94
